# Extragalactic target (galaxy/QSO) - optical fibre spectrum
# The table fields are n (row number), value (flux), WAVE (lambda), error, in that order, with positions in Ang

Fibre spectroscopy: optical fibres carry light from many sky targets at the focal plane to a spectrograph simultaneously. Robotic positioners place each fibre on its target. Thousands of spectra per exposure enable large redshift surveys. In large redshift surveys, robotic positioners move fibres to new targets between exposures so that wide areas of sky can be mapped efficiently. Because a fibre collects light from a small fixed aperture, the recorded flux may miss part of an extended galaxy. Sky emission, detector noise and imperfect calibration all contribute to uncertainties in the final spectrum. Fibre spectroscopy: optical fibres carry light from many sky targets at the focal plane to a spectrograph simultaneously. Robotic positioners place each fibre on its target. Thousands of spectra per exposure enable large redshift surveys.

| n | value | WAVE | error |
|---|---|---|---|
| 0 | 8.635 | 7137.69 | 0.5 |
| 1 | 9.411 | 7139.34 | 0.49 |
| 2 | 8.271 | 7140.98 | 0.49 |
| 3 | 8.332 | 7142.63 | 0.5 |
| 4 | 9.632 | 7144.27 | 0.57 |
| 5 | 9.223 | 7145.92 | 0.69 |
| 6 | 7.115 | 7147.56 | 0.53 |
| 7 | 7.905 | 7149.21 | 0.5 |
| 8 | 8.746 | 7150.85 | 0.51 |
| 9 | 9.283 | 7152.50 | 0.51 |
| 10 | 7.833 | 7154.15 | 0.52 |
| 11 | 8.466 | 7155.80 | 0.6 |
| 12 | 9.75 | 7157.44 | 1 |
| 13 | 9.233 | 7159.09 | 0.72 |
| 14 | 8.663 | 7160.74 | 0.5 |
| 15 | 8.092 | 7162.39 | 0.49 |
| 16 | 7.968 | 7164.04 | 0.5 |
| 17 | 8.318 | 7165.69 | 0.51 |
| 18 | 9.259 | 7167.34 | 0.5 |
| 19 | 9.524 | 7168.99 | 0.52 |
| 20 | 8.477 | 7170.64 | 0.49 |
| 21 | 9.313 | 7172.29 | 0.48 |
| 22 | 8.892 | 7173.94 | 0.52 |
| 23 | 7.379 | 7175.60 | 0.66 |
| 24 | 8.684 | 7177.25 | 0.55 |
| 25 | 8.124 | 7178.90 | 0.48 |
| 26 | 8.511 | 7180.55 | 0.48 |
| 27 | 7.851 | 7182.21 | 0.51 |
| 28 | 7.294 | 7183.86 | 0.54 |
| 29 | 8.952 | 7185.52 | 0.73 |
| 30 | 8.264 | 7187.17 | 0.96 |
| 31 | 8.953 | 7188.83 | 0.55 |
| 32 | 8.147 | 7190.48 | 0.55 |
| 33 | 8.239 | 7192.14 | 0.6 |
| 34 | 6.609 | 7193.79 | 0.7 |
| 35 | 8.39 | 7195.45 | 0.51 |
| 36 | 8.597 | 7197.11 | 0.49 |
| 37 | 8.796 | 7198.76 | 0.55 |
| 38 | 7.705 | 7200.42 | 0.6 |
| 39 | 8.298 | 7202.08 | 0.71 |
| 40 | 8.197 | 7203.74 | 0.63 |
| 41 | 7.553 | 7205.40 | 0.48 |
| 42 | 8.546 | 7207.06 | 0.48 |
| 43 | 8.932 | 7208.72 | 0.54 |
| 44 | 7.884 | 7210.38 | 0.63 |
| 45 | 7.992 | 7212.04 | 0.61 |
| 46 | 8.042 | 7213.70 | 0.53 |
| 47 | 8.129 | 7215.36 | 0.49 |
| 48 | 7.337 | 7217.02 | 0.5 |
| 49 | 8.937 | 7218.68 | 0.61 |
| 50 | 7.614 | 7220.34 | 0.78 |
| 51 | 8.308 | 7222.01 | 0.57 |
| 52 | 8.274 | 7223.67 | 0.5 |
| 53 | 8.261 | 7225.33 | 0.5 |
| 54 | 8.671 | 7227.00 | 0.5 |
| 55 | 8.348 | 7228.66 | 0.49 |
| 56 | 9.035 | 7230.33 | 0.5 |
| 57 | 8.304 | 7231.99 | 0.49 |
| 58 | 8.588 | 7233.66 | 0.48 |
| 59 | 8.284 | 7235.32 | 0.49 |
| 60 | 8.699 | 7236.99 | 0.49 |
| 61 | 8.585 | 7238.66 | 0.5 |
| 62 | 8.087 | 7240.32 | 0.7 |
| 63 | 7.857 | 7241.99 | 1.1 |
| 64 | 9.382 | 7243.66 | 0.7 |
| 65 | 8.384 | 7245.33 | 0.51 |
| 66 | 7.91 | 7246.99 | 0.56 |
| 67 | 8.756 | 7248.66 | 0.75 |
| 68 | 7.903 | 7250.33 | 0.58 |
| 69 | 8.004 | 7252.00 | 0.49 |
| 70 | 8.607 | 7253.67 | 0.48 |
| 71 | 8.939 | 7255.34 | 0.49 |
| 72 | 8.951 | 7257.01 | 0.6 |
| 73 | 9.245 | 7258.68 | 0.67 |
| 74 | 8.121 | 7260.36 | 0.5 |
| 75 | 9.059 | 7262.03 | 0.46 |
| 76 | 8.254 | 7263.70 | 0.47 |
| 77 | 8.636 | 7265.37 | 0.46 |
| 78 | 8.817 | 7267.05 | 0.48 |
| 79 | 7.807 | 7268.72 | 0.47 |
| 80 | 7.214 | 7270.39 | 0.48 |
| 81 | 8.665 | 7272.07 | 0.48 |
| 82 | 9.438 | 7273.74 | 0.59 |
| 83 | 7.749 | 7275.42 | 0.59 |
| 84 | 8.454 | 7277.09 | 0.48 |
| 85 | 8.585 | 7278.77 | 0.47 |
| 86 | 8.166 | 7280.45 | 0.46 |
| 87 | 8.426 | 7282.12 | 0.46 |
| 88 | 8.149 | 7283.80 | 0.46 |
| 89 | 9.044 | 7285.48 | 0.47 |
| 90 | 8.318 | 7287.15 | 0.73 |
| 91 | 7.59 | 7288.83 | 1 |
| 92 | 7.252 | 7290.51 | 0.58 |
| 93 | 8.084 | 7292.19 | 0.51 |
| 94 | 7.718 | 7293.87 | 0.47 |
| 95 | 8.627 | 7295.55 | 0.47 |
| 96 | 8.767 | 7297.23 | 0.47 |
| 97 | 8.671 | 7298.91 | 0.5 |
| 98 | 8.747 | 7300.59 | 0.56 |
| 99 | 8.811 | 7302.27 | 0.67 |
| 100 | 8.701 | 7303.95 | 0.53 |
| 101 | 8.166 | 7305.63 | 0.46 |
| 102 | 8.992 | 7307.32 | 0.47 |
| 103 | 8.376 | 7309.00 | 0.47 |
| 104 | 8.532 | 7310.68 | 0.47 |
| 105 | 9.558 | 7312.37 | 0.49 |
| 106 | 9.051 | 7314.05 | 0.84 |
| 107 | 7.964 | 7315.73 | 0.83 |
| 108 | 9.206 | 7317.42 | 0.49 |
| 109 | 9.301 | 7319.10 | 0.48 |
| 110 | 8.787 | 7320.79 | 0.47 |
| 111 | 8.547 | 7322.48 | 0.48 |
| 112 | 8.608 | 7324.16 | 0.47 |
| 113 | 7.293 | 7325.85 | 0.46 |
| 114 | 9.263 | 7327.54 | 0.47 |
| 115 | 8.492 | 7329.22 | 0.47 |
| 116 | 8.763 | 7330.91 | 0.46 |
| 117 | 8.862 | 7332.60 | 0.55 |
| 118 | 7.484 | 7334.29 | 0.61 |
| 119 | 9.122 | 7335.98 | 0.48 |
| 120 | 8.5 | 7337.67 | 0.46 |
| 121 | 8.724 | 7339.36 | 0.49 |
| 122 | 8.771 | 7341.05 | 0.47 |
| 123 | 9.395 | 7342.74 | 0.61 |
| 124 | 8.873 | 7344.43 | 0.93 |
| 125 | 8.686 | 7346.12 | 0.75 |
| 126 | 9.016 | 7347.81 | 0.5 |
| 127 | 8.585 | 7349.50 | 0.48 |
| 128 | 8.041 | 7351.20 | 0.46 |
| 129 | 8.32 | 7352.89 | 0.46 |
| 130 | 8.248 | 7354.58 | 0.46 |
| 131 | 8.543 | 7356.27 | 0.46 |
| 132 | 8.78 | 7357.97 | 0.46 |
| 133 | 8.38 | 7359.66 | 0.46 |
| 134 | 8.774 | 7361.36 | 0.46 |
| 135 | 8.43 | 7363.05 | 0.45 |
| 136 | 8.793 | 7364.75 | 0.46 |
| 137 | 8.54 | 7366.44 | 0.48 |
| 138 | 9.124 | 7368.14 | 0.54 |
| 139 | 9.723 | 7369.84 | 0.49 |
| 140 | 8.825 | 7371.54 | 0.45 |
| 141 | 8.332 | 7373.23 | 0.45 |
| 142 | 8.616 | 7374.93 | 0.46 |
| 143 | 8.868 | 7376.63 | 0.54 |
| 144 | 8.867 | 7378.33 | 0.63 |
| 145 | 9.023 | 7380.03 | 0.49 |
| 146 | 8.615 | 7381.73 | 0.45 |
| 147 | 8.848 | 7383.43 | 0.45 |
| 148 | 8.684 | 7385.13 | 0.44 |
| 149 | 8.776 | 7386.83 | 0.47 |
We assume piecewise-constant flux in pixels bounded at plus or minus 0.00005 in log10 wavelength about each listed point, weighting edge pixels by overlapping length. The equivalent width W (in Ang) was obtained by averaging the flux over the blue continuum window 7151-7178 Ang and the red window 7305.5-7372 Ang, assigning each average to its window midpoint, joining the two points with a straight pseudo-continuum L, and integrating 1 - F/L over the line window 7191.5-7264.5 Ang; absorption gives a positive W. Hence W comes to 3.0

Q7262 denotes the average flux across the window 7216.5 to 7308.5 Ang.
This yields 8.41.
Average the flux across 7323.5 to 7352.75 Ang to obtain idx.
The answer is 8.61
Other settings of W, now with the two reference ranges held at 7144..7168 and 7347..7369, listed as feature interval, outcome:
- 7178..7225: 2.4 Ang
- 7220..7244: 0.5 Ang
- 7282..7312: 0.6 Ang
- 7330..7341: 0.0 Ang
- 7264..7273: 0.4 Ang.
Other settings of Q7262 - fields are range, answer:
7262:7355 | 8.52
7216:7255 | 8.36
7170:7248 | 8.29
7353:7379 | 8.71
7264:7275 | 8.39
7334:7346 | 8.75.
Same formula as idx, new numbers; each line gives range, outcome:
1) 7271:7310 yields 8.41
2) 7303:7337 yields 8.65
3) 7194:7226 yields 8.17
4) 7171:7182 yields 8.45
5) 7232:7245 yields 8.48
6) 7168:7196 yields 8.33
